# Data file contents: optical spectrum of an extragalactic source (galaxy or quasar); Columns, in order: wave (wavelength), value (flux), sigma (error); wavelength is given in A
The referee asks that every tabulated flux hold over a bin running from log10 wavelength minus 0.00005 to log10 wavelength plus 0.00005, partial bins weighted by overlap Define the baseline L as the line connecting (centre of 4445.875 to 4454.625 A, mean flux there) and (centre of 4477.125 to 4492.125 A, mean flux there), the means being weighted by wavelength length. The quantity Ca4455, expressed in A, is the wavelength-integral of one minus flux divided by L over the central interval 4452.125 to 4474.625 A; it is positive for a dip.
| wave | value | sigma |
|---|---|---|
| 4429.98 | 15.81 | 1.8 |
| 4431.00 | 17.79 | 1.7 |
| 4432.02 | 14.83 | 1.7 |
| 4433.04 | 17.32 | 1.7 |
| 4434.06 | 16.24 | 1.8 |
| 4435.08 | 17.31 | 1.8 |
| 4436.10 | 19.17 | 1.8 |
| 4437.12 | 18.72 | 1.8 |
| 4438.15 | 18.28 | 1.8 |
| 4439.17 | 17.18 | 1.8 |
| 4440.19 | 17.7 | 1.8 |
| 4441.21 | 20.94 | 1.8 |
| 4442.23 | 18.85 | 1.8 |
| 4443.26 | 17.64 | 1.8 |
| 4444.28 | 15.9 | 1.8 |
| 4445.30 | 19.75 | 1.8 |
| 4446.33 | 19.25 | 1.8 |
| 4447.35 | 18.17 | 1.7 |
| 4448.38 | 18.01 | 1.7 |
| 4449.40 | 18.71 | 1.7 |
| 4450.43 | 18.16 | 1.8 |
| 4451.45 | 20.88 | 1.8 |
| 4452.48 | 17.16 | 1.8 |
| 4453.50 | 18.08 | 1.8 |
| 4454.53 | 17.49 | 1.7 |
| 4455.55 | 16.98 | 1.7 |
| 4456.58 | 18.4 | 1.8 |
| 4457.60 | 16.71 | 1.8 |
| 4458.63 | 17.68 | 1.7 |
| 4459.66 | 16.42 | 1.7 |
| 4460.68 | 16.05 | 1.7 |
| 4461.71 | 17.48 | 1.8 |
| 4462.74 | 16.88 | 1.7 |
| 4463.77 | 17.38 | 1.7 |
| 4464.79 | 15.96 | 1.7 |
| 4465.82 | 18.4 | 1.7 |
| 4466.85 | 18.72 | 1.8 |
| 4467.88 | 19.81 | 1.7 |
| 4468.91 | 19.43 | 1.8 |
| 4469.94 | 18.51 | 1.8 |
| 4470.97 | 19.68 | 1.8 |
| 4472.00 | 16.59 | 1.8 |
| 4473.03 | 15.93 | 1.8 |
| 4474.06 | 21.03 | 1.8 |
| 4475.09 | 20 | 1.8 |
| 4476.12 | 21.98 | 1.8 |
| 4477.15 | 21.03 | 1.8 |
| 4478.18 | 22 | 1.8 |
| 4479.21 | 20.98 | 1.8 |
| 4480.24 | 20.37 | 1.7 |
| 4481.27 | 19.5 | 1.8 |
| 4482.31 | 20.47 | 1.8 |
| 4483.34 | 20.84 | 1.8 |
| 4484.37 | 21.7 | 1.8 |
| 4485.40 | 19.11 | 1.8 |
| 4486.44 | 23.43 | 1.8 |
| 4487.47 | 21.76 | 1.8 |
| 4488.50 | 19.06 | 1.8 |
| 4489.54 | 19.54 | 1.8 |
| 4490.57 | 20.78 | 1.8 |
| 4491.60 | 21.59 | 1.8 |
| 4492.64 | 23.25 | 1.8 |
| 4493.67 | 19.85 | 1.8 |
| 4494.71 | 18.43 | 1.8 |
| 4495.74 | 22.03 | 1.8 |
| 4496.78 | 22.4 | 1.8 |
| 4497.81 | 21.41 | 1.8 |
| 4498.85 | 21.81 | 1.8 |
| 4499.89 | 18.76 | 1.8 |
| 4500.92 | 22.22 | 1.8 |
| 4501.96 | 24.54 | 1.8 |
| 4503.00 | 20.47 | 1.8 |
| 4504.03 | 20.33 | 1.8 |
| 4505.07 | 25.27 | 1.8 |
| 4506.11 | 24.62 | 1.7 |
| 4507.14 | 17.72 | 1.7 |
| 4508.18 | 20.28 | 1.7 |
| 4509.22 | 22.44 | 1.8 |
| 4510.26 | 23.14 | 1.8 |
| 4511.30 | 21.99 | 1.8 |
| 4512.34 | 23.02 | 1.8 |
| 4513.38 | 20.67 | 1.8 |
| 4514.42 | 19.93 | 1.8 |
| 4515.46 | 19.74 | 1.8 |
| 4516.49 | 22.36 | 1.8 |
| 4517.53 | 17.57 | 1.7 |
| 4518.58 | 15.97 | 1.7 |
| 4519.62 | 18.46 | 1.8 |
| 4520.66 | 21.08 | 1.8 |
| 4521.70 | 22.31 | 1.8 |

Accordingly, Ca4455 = 1.8 A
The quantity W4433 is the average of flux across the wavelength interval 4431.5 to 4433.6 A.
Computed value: 16.1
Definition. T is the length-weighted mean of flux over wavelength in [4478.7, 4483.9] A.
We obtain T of 20.4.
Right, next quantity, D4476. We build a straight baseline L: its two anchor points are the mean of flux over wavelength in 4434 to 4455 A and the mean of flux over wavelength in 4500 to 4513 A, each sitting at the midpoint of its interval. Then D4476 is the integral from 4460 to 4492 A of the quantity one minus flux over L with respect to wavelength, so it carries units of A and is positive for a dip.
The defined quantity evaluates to 1.1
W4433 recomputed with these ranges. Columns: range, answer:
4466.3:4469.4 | 19.3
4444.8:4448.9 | 18.8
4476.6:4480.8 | 21.1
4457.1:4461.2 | 16.7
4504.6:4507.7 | 22.5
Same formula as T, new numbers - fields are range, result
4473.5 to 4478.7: 21.2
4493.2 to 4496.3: 20.1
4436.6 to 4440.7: 18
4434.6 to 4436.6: 18.3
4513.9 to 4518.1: 19.9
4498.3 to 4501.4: 20.9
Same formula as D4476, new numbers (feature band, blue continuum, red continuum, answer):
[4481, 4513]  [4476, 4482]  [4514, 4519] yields -2.1 A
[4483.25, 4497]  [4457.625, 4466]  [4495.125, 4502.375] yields -0.2 A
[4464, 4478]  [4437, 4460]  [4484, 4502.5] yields 0.5 A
